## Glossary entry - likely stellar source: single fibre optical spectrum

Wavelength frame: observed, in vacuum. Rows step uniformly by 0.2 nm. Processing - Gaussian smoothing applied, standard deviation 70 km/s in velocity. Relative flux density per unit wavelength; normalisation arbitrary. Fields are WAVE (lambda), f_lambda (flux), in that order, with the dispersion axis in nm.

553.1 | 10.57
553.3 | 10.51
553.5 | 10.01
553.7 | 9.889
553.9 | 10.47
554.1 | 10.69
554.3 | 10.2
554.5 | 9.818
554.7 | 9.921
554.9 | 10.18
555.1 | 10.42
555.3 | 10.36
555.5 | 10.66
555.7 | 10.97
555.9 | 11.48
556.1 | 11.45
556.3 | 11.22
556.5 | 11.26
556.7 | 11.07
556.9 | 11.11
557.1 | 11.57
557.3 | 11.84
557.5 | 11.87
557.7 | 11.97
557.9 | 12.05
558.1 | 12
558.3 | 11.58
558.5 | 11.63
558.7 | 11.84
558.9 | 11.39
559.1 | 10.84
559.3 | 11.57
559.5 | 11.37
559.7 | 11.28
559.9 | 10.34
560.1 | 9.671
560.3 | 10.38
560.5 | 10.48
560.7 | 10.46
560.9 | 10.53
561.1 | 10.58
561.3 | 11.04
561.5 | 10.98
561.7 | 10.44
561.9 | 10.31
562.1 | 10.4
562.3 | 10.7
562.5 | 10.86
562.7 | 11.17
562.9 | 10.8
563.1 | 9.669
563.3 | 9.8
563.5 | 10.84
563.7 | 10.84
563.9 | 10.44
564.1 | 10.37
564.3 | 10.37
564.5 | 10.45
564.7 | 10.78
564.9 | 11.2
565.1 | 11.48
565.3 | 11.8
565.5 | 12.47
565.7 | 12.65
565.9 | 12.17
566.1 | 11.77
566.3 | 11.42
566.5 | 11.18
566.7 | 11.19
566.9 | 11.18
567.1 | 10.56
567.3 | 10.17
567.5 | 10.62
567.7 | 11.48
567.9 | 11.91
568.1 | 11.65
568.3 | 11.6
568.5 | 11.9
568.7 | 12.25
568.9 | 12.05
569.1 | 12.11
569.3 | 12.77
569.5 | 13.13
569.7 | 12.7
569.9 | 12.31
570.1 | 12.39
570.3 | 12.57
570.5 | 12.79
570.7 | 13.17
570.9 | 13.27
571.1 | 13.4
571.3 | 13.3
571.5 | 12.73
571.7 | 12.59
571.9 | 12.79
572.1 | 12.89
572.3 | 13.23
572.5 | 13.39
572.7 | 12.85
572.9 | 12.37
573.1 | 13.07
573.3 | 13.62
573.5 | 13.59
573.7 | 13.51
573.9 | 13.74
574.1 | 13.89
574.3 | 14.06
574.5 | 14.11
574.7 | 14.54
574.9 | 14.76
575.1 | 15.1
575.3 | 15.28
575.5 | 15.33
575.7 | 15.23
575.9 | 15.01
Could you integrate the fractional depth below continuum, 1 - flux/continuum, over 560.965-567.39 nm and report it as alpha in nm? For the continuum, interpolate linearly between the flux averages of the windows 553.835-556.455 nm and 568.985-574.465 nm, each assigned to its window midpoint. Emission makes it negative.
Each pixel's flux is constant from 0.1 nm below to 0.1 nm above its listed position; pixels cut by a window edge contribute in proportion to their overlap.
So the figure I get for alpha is 0.54 nm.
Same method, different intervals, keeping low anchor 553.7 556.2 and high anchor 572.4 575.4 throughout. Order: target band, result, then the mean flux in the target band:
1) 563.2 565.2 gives 0.25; 10.7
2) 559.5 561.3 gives 0.15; 10.5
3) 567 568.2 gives 0.16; 11.1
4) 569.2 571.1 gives 0.05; 12.8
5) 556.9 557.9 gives -0.07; 11.8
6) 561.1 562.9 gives 0.16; 10.7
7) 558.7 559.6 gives -0.01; 11.4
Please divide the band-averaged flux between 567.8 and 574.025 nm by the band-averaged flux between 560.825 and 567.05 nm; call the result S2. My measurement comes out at 1.2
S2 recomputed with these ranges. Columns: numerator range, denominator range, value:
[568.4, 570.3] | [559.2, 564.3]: 1.17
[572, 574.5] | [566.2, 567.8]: 1.22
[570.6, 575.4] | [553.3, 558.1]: 1.24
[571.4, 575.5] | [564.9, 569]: 1.18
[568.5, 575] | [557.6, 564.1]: 1.21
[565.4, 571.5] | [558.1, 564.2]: 1.12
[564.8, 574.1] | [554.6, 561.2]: 1.11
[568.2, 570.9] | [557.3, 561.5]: 1.12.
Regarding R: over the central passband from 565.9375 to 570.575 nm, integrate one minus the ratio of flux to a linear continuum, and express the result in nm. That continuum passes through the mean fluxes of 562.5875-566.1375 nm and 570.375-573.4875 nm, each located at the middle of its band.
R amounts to 0.10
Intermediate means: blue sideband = 11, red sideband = 13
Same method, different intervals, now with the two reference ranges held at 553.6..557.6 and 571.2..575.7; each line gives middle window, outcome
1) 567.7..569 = 0.103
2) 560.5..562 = 0.144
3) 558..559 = -0.035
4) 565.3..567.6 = 0.211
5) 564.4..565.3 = 0.091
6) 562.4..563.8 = 0.170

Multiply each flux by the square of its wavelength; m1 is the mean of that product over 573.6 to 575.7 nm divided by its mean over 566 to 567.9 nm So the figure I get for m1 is 1.3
